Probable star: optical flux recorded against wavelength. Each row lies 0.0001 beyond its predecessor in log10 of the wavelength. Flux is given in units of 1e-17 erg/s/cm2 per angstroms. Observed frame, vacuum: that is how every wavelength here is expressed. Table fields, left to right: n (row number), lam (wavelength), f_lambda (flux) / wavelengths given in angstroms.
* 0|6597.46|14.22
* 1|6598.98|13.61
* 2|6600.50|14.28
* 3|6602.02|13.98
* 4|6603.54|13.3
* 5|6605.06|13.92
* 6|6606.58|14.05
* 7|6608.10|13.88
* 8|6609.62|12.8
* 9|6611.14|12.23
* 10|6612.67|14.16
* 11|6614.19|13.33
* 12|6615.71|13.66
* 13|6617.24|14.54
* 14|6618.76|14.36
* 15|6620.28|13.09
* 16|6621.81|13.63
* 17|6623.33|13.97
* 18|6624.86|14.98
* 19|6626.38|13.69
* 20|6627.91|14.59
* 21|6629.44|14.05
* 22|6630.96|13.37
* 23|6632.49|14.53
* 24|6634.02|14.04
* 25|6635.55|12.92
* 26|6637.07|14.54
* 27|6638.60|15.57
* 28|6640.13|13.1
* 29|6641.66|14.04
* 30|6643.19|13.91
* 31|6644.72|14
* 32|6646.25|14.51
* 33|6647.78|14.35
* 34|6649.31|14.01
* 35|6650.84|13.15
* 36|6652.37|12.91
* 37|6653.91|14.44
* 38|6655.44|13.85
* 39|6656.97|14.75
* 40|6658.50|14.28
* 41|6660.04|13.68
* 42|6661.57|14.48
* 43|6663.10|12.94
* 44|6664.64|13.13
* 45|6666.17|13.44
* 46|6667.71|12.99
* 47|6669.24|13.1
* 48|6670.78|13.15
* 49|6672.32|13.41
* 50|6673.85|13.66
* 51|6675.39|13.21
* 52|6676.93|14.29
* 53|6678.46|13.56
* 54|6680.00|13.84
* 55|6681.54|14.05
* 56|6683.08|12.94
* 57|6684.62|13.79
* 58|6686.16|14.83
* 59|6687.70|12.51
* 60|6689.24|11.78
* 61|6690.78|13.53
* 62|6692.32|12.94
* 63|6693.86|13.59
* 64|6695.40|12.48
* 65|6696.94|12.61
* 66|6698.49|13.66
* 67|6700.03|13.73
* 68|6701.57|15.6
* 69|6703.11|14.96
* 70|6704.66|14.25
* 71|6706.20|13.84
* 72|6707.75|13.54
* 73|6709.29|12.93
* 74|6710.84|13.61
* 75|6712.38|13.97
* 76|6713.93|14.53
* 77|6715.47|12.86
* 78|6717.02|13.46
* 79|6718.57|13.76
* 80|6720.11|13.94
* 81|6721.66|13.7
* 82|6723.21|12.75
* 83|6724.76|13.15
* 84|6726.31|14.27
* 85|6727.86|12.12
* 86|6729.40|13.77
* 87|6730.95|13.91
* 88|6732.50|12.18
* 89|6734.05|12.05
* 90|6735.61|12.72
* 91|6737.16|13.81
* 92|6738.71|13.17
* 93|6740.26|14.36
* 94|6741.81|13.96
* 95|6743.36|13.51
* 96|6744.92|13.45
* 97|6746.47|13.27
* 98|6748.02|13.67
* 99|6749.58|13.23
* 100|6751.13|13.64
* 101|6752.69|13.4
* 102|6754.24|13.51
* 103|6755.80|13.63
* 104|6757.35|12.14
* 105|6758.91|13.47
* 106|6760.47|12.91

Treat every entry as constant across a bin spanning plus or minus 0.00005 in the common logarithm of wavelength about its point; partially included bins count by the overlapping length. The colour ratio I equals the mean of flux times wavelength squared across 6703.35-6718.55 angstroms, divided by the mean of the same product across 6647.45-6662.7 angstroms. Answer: 1.00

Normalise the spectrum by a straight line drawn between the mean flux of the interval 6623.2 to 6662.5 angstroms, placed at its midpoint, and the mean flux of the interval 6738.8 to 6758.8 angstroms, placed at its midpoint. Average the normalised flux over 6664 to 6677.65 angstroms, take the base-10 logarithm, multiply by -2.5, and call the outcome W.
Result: 0.04 mag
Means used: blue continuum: 14.1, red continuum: 13.5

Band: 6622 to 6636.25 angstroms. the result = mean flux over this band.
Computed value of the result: 14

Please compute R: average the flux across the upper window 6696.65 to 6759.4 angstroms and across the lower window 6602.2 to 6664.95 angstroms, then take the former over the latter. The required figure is 0.97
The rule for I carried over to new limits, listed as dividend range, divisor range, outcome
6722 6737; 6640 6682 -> 0.97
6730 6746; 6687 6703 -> 1.01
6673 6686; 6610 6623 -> 1.03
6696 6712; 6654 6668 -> 1.02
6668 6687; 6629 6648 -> 0.98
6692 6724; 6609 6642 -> 1.01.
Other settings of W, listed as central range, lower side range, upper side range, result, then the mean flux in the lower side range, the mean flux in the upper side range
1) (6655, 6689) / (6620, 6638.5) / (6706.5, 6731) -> 0.01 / 14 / 13.5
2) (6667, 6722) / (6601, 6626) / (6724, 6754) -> -0.01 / 13.8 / 13.4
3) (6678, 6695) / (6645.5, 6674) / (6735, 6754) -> 0.02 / 13.7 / 13.5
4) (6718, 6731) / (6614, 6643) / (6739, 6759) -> 0.01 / 14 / 13.5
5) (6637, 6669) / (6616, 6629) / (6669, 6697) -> -0.01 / 14.1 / 13.4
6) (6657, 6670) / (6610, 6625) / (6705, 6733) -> 0.00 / 13.7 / 13.5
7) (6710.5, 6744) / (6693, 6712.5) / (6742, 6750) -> 0.01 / 13.7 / 13.5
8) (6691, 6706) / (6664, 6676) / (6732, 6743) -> -0.04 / 13.3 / 13.2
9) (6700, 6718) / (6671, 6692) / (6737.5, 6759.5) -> -0.04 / 13.5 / 13.5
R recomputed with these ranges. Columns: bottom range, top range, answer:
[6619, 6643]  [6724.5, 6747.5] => 0.95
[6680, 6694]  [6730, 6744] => 1.00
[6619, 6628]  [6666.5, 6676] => 0.95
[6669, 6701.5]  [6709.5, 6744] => 1.00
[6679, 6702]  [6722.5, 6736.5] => 0.97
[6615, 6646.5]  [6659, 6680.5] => 0.96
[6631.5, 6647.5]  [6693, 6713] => 0.97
